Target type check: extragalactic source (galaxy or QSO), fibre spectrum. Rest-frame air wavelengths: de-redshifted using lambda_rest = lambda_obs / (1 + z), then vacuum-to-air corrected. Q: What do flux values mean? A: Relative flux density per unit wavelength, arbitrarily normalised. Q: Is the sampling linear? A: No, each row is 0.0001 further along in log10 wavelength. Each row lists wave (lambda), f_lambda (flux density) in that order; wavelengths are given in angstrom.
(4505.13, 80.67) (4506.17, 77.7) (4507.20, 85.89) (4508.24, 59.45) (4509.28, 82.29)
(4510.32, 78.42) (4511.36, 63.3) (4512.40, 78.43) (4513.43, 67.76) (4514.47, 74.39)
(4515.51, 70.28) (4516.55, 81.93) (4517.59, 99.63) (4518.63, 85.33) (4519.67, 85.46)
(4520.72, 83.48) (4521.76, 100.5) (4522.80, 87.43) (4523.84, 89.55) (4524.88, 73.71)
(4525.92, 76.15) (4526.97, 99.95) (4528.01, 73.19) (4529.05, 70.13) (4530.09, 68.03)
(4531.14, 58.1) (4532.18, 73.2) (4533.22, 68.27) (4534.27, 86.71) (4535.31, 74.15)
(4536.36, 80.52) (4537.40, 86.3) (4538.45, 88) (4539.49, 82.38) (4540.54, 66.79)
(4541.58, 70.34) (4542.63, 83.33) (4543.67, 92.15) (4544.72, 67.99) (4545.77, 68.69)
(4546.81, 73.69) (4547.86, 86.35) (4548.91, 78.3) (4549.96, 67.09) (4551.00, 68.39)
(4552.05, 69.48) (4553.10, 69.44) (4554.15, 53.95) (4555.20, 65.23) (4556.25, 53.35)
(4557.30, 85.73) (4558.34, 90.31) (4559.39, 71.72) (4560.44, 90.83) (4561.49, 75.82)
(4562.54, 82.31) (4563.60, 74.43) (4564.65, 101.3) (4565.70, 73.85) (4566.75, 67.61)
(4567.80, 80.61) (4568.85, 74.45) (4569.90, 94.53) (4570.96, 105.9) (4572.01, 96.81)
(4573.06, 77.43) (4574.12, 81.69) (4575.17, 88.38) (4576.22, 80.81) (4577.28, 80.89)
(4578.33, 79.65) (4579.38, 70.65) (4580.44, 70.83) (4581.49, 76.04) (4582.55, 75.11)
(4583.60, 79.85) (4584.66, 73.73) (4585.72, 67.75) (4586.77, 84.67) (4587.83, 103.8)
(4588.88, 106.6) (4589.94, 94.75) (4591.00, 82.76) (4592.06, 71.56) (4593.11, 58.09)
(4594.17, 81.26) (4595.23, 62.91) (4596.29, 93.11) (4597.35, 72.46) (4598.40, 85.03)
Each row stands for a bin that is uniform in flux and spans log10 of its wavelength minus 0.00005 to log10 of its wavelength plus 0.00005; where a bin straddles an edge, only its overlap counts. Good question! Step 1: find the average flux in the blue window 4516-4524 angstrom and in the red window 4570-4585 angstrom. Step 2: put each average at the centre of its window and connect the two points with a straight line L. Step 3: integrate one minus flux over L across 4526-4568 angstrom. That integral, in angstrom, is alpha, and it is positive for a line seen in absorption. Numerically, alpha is 4.7 angstrom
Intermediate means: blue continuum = 89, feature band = 75.9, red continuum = 81.7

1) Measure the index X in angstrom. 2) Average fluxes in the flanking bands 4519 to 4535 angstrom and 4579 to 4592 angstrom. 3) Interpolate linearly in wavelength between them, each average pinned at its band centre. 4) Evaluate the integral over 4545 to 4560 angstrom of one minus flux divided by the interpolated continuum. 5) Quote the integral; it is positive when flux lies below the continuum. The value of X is 1.7 angstrom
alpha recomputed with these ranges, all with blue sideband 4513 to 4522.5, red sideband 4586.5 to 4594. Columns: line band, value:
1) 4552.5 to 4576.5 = 1.5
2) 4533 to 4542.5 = 0.6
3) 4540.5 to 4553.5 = 1.5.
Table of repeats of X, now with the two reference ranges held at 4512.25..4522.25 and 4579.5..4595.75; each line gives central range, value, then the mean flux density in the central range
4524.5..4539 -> 0.9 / 76.9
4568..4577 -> -0.8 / 87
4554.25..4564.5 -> 0.5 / 76.6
